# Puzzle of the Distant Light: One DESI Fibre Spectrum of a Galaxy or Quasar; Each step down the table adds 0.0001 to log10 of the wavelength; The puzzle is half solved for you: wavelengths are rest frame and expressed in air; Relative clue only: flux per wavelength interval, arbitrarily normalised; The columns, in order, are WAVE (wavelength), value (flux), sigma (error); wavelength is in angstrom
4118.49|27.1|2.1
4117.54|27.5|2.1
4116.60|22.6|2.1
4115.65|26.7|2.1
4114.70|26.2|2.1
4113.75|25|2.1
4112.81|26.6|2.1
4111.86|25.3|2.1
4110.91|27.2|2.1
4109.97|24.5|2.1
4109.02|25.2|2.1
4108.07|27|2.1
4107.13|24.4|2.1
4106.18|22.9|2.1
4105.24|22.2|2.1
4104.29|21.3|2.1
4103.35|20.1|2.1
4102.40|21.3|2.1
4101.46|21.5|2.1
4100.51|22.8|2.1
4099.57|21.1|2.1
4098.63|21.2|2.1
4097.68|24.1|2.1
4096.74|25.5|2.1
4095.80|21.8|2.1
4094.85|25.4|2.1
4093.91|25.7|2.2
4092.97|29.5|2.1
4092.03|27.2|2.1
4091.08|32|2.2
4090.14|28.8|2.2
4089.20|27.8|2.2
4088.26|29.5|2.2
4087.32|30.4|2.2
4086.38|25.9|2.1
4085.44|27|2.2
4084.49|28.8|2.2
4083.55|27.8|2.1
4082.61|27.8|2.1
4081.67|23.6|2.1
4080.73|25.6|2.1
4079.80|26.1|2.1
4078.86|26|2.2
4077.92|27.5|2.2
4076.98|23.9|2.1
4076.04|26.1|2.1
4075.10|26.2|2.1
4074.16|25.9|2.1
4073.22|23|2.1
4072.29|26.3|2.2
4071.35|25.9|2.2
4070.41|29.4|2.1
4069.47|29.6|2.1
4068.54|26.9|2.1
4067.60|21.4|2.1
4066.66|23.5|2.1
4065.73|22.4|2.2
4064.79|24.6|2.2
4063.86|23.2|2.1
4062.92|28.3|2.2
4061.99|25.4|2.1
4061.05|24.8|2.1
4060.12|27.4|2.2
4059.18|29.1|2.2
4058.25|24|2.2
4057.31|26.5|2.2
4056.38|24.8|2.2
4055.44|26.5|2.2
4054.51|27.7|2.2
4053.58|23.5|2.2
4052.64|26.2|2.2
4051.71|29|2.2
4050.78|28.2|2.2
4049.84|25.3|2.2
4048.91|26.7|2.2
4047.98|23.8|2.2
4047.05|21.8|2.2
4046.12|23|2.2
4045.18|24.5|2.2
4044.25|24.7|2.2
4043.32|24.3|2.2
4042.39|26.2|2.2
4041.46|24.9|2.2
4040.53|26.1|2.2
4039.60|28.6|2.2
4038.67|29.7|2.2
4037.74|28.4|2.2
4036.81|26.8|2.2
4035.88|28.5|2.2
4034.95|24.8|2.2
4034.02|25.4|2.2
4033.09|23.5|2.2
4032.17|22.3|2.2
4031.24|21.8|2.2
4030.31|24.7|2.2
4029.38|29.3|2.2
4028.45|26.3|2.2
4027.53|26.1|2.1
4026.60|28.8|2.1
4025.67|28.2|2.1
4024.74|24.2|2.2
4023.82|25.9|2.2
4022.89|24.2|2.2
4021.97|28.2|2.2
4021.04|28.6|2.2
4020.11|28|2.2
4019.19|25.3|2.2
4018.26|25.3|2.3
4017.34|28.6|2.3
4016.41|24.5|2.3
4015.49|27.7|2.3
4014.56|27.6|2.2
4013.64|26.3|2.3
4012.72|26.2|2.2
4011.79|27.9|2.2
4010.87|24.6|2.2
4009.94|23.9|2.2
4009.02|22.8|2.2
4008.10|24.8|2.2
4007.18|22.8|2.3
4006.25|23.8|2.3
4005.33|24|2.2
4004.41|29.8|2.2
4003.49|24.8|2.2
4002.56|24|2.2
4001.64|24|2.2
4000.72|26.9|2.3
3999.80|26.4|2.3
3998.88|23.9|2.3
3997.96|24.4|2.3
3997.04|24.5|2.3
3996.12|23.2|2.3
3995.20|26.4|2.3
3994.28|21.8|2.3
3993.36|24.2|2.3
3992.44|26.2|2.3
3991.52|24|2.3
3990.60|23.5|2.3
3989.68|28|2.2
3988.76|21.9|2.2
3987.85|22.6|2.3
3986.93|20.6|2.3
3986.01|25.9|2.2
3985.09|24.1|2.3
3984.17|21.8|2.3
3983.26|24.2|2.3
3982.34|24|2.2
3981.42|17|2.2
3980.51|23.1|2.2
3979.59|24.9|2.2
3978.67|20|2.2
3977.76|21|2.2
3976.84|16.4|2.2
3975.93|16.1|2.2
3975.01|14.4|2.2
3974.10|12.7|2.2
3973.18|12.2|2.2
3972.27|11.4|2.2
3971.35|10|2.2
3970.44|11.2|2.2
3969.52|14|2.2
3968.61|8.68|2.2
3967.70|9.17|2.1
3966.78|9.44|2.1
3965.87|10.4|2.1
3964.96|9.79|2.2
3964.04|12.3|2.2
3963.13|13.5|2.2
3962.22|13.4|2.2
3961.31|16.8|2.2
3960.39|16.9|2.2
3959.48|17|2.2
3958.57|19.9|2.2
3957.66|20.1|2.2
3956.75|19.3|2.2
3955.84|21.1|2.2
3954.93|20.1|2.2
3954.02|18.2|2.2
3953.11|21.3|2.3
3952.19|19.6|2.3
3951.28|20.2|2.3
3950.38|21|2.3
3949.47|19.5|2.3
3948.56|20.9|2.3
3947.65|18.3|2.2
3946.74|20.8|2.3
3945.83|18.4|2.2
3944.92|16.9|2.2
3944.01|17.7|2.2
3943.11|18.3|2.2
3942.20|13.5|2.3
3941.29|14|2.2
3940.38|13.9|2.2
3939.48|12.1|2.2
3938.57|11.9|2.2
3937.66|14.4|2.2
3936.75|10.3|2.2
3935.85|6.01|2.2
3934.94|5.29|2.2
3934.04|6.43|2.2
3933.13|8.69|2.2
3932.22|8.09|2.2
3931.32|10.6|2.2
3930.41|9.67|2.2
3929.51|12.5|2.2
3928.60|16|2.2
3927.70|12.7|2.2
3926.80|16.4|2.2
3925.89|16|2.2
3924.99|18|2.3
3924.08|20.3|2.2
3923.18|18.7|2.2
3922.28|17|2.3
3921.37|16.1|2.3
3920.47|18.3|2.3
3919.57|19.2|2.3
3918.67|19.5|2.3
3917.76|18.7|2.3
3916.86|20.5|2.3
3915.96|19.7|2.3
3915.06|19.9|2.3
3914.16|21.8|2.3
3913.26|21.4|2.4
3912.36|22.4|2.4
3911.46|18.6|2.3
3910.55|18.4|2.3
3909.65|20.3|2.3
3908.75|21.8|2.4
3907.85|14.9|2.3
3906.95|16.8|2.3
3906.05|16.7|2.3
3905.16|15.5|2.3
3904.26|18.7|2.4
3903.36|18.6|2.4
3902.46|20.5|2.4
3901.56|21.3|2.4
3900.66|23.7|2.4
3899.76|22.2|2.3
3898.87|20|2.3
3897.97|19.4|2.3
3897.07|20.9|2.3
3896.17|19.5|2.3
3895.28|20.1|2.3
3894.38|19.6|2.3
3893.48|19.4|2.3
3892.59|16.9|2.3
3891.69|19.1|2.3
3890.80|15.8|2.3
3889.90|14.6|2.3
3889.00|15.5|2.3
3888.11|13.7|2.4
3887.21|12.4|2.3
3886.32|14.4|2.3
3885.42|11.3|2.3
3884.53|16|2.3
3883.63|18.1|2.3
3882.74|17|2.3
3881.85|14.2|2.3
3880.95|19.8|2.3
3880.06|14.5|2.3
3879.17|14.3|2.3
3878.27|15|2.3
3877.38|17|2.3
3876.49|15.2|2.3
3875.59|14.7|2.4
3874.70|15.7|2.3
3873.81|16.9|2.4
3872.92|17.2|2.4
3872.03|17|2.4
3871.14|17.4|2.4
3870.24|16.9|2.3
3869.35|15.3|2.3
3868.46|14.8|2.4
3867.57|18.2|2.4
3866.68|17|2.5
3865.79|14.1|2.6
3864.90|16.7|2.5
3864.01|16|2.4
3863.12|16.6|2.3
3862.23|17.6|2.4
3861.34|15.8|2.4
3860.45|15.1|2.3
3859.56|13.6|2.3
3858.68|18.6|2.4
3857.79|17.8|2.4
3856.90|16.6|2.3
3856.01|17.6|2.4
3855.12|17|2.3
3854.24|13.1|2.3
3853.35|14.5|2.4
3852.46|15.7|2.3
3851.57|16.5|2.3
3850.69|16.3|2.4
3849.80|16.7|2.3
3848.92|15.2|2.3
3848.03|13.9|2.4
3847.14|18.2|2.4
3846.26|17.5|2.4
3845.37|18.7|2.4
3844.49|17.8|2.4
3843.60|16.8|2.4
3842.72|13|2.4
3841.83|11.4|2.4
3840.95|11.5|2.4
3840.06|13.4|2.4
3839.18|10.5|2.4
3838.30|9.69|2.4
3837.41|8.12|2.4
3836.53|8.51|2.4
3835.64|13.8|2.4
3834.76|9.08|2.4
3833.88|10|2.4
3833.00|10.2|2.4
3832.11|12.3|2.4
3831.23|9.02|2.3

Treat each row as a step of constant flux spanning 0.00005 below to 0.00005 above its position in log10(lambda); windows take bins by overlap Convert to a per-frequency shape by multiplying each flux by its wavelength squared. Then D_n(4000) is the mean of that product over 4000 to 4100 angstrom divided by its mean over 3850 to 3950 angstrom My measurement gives 1.69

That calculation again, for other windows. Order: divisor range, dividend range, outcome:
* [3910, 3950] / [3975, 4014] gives 1.54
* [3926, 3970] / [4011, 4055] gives 1.85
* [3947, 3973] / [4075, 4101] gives 1.77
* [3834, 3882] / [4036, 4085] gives 1.88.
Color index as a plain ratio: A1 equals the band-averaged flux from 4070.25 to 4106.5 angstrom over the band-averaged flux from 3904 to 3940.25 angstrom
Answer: 1.62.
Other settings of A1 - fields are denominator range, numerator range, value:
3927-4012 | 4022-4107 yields 1.40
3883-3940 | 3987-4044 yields 1.54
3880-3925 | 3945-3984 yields 0.92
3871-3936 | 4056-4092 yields 1.58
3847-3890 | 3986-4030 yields 1.60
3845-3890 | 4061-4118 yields 1.60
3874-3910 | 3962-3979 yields 0.74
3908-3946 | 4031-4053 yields 1.63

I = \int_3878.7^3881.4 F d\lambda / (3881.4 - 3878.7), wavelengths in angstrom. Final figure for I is 16.2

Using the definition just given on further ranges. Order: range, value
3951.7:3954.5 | 19.6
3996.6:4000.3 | 24.8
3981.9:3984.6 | 23.4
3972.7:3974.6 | 12.5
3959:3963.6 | 15.5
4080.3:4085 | 26.7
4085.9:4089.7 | 28.4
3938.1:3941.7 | 13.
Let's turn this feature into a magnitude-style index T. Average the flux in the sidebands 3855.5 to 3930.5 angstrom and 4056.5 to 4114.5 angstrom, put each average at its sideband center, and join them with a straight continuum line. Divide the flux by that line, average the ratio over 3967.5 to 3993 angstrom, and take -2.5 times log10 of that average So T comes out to 0.114 mag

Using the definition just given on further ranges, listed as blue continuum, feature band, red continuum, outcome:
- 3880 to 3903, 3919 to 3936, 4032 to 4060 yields 0.391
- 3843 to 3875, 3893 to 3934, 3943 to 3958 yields 0.021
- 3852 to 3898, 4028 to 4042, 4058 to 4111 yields -0.120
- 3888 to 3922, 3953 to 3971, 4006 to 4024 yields 0.440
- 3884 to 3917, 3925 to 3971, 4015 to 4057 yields 0.394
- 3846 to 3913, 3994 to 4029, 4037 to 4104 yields -0.117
